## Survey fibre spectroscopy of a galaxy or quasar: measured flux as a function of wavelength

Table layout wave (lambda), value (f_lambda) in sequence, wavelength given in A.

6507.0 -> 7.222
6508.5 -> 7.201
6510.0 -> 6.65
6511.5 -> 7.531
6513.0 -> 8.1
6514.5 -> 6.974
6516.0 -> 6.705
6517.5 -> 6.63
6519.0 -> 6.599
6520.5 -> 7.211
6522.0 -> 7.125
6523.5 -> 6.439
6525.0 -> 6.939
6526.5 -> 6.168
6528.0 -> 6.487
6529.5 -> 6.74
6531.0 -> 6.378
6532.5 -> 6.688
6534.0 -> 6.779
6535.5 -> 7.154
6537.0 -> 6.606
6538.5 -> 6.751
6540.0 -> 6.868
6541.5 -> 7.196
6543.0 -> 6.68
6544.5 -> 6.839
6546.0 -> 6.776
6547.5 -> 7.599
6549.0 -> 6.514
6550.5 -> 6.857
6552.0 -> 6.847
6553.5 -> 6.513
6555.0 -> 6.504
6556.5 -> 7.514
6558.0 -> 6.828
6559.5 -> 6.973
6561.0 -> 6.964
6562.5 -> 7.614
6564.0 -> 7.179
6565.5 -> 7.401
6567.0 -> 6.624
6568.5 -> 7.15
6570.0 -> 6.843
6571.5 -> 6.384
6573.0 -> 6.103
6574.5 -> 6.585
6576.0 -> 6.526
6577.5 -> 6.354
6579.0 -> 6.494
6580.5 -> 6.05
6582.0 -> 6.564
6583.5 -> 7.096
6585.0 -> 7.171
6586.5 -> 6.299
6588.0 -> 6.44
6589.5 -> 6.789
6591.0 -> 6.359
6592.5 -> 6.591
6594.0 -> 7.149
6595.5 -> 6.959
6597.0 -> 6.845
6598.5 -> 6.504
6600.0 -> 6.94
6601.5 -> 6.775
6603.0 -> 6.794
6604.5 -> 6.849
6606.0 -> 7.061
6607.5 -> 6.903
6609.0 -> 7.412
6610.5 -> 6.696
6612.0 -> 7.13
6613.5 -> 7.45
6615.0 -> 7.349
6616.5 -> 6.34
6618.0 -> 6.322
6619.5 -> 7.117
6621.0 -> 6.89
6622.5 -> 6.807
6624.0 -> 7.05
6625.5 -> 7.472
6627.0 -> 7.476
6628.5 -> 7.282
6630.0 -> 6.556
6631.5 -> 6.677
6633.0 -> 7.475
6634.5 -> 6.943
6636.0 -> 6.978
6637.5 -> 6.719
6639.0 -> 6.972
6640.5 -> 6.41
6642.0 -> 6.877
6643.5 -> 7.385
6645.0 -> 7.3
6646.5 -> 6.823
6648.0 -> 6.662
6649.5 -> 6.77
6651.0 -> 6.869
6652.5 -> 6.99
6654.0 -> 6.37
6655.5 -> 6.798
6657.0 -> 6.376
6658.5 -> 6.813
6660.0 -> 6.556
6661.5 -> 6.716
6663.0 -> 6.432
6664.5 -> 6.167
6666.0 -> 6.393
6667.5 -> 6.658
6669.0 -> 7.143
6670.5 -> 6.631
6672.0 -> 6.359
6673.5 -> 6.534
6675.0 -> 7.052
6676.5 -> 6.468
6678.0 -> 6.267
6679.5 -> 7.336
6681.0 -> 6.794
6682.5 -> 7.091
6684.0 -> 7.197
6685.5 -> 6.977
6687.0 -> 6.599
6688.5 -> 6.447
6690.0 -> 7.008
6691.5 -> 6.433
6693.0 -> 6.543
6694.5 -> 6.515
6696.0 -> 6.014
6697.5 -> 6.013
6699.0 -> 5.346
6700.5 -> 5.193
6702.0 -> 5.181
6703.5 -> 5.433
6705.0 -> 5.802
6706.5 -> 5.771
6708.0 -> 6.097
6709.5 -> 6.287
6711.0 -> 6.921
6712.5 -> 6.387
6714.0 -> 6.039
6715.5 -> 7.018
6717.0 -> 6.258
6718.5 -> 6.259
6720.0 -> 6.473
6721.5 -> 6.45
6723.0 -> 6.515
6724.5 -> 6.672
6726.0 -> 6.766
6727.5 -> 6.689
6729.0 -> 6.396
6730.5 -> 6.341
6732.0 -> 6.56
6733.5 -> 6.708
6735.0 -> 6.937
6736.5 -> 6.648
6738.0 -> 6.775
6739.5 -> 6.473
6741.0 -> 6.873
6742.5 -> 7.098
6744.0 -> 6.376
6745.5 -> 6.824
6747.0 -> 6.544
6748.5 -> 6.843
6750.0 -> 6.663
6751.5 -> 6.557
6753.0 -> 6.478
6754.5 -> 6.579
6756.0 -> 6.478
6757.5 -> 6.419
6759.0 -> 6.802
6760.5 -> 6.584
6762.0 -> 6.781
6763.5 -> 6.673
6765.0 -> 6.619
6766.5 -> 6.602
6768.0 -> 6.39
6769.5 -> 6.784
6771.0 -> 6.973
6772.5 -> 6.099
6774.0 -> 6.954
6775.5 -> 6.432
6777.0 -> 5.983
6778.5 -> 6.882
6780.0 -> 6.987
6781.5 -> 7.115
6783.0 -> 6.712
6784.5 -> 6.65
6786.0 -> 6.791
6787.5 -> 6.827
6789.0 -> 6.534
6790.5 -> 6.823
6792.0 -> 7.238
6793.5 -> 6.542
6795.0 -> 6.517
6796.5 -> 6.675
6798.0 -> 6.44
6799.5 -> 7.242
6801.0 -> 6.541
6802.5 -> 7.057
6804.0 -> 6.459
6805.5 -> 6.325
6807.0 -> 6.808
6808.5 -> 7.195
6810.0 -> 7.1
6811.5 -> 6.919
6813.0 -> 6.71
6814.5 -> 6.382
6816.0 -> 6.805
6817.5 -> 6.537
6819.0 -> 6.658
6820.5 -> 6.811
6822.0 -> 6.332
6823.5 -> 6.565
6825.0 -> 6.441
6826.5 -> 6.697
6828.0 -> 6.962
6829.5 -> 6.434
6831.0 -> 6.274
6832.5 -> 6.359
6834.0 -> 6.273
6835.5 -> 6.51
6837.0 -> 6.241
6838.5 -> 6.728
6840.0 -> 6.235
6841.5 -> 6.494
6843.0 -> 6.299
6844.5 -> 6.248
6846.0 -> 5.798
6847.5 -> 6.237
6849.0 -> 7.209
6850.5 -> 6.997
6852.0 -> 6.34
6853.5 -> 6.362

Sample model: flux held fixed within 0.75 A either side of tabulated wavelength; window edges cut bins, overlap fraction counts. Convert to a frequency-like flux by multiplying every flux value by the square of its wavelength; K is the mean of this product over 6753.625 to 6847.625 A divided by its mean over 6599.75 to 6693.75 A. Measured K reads 1.01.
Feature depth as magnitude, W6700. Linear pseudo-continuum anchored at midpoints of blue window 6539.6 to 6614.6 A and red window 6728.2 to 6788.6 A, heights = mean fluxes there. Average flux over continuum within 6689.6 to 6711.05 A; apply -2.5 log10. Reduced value 0.12 mag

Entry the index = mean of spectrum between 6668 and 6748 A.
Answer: 6.48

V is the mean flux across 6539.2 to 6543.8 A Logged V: 6.91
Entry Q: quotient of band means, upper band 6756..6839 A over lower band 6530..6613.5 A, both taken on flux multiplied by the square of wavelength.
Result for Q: 1.05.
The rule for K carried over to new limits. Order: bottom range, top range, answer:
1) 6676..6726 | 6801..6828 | 1.09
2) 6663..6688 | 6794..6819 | 1.04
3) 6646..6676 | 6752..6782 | 1.03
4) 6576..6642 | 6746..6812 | 1.03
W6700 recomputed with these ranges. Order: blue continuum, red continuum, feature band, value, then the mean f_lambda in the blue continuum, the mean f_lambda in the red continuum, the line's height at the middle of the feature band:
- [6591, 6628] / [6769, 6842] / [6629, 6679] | 0.02 mag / 6.94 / 6.65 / 6.88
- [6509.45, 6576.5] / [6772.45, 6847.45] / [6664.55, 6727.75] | 0.05 mag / 6.86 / 6.61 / 6.72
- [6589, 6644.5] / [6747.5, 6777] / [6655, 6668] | 0.05 mag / 6.93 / 6.6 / 6.83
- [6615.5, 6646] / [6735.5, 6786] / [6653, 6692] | 0.03 mag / 6.95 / 6.66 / 6.86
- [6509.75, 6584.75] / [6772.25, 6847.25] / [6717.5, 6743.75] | 0.01 mag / 6.83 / 6.61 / 6.68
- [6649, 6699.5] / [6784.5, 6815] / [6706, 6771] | 0.02 mag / 6.61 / 6.76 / 6.69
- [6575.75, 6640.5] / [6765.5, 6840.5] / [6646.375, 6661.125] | 0.02 mag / 6.85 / 6.65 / 6.8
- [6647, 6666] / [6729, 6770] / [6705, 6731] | 0.04 mag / 6.62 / 6.64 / 6.63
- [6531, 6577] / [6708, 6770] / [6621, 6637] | -0.05 mag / 6.85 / 6.59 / 6.75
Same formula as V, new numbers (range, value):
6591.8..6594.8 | 6.88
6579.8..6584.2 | 6.57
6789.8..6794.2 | 6.87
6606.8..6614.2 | 7.12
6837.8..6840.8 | 6.48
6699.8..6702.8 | 5.19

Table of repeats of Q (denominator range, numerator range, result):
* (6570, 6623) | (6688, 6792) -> 1.01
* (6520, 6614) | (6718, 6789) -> 1.03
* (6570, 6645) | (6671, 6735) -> 0.97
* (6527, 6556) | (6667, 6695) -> 1.04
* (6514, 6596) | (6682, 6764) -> 1.00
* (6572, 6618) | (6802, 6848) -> 1.04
